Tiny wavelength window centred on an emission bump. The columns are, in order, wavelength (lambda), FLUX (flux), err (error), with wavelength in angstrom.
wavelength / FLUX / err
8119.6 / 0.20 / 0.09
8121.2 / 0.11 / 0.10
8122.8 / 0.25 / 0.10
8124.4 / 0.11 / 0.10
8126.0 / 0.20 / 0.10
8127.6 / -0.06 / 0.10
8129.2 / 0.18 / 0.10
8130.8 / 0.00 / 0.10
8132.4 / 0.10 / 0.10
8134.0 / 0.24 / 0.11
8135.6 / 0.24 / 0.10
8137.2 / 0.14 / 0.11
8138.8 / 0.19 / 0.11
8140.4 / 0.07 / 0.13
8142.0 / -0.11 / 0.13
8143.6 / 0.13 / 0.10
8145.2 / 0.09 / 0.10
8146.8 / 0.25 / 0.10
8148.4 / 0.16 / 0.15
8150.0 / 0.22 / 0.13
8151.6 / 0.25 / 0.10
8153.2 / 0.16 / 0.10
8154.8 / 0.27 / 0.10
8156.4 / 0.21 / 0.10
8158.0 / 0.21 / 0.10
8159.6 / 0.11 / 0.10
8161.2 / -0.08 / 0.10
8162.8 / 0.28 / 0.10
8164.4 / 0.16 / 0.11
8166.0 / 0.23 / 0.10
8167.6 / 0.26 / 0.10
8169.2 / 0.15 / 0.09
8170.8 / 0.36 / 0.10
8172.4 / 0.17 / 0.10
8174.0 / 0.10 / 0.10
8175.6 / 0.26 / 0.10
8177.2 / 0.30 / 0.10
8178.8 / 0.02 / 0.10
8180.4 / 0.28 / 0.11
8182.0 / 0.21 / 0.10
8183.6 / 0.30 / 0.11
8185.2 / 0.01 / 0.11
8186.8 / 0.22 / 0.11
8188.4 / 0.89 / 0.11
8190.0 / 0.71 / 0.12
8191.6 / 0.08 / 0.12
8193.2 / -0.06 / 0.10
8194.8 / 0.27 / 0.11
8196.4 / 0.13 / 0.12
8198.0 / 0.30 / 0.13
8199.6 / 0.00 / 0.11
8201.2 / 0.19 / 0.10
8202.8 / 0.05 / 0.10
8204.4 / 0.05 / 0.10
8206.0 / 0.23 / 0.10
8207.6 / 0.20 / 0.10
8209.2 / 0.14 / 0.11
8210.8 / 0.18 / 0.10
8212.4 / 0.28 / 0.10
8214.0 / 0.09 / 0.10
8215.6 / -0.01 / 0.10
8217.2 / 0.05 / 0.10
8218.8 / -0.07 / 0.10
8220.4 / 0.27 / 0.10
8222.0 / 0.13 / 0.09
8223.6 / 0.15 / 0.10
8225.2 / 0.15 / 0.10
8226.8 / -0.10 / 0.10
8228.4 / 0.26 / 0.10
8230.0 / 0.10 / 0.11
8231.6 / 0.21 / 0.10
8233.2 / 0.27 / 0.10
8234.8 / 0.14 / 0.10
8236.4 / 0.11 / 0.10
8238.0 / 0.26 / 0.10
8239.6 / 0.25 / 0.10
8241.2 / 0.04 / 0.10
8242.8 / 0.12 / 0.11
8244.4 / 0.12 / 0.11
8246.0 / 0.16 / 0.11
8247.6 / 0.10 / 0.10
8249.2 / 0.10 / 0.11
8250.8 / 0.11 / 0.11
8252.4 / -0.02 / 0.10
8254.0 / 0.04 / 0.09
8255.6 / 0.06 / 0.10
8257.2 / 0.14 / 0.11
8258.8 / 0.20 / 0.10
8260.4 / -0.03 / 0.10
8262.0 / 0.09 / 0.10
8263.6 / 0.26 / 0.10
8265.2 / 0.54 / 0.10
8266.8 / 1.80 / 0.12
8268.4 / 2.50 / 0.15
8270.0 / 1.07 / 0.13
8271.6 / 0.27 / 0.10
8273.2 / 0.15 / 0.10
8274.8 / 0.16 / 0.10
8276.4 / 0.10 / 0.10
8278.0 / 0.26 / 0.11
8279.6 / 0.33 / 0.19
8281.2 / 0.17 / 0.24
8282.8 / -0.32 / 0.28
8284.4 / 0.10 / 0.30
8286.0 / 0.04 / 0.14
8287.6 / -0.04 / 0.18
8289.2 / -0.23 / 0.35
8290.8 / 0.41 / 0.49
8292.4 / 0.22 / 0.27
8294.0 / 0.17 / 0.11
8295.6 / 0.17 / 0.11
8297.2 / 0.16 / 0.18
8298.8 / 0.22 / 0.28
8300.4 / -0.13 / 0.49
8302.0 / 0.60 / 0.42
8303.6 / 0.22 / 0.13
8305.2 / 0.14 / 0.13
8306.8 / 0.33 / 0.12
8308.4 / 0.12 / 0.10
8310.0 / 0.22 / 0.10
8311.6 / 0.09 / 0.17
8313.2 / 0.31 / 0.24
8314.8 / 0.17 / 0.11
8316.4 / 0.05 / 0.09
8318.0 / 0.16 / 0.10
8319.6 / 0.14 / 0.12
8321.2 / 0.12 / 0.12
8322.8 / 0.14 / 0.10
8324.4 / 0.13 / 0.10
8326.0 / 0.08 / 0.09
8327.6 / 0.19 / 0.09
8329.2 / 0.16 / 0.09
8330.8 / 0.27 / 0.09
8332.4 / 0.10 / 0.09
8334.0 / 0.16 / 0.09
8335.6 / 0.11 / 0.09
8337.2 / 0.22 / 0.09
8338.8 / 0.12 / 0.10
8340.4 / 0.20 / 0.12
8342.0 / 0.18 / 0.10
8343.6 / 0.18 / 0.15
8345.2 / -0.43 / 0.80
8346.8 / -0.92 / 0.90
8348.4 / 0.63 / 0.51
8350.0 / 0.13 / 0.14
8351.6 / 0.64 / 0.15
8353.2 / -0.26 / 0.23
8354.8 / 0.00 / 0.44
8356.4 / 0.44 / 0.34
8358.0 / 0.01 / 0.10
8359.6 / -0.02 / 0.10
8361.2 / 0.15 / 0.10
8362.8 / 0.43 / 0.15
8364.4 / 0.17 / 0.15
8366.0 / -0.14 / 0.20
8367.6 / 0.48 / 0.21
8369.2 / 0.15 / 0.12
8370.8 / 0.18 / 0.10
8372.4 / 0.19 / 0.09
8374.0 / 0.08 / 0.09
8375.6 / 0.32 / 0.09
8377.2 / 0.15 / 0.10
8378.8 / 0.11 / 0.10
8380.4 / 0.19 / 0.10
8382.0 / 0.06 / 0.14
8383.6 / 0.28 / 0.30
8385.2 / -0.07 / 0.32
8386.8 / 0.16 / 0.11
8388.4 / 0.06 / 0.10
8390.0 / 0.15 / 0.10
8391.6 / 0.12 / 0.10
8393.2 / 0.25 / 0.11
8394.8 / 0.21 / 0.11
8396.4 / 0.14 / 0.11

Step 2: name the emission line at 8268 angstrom [O III] 5007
